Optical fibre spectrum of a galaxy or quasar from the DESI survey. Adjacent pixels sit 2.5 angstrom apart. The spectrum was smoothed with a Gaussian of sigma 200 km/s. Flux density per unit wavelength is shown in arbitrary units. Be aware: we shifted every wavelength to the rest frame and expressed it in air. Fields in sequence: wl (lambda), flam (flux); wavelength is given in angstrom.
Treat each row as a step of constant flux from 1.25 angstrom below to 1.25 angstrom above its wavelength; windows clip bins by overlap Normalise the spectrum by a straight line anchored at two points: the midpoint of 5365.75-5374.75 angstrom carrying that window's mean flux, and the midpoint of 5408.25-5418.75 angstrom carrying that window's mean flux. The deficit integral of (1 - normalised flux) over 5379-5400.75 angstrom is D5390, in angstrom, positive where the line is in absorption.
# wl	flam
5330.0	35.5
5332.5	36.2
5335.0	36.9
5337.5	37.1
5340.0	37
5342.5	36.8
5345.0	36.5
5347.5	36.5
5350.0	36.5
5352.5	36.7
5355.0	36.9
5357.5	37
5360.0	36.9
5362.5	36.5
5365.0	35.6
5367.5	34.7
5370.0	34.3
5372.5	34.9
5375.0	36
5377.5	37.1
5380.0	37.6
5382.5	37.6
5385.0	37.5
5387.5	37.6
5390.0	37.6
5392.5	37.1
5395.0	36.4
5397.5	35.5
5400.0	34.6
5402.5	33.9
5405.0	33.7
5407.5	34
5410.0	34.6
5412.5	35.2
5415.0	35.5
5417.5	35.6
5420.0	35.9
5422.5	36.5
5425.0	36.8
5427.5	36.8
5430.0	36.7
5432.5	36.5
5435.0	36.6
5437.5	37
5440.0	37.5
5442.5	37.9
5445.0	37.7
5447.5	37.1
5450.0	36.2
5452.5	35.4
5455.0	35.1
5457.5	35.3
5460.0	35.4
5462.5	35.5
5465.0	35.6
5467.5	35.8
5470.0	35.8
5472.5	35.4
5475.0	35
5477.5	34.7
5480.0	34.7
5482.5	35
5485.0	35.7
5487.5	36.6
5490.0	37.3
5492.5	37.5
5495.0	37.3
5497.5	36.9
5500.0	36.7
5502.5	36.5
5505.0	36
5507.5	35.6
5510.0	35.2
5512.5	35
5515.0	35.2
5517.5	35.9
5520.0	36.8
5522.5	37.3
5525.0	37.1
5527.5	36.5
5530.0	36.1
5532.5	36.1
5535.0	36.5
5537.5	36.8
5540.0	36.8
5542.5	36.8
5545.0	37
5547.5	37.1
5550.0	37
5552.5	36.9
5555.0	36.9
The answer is -1.2 angstrom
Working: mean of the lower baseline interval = 34.8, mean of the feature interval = 36.9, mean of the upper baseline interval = 35.2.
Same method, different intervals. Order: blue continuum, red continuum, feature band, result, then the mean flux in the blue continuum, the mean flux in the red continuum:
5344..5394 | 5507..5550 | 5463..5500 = 0.5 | 36.6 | 36.4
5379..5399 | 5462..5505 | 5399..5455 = 1.0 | 37.1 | 36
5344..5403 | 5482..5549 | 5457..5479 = 0.6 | 36.3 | 36.4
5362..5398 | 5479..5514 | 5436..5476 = 0.1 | 36.4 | 36.1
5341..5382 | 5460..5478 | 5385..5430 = 0.2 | 36.3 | 35.4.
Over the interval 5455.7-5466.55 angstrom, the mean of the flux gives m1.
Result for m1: 35.4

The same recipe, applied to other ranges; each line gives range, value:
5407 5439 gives 36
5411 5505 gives 36.2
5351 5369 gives 36.3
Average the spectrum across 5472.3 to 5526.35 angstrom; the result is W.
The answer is 36.1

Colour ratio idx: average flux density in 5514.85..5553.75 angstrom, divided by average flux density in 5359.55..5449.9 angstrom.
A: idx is 1.01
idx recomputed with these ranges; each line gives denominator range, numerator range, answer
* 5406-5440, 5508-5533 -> 1.00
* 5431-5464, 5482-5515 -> 1.00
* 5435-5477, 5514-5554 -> 1.01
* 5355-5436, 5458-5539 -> 1.00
